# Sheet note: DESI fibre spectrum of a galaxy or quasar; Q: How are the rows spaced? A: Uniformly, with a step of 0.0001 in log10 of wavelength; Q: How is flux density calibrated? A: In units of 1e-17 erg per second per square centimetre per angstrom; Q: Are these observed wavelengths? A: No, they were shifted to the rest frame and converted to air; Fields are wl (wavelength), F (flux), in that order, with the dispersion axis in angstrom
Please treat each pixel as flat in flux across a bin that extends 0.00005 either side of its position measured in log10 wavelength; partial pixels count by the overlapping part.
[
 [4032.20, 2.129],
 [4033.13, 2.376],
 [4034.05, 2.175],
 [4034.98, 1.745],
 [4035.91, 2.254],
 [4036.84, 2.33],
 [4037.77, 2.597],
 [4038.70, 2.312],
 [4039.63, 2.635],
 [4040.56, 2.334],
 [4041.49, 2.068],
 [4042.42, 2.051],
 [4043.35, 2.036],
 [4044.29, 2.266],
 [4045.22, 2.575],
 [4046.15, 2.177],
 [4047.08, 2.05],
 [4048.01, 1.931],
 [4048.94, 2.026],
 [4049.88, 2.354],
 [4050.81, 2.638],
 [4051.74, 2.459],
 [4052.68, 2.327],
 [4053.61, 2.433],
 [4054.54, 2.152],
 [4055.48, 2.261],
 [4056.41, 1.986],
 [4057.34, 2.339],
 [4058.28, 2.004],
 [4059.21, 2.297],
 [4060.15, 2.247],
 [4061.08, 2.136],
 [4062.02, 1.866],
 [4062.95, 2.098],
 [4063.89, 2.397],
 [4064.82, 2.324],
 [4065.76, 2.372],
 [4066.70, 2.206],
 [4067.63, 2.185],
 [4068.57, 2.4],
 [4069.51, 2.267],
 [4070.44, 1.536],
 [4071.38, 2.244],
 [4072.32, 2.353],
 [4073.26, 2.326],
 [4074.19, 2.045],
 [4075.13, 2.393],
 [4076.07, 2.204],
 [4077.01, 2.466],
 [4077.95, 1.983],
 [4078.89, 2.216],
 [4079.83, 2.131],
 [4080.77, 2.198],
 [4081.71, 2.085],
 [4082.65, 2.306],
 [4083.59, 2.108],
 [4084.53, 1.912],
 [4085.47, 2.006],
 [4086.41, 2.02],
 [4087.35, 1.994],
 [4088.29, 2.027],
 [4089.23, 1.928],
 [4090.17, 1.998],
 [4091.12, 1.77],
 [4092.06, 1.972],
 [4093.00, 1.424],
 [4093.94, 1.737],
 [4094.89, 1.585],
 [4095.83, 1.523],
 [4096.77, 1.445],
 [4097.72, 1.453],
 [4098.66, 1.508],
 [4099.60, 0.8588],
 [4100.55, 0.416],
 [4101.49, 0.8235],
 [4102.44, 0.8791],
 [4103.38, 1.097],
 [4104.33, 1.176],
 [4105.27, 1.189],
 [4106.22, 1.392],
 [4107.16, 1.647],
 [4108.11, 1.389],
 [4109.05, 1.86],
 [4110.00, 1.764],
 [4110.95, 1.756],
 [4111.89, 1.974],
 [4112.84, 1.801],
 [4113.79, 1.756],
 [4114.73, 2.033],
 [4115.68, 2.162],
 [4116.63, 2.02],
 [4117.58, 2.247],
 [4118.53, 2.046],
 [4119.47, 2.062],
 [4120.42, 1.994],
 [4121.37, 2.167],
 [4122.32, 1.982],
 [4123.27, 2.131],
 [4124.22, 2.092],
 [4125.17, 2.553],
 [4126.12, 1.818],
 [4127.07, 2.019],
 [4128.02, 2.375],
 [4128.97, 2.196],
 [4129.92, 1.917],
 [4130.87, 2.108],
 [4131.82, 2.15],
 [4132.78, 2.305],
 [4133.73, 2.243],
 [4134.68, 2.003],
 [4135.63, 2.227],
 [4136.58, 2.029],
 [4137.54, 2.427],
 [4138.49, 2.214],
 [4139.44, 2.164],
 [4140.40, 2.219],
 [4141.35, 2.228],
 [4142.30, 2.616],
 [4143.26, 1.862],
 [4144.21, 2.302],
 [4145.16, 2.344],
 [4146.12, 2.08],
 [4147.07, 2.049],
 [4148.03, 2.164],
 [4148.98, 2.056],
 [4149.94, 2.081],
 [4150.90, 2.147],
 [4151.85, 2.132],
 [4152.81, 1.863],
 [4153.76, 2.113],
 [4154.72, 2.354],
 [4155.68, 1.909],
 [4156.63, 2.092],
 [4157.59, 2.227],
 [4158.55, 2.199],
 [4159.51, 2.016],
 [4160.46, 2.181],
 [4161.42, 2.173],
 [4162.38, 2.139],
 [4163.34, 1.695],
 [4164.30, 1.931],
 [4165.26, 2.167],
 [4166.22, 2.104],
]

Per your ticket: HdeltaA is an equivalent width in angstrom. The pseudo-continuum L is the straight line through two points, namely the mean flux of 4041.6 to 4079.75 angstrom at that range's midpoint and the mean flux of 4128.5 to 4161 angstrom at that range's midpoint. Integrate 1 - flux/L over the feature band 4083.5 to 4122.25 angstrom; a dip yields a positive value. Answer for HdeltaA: 8.9 angstrom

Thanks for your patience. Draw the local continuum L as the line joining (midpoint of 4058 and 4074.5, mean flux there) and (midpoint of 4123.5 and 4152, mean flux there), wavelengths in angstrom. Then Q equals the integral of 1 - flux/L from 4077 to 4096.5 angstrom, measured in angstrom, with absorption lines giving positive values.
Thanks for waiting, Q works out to 2.05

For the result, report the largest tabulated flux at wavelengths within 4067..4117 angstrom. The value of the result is 2.466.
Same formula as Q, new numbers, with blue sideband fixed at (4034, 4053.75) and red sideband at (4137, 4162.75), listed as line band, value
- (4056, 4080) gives 0.47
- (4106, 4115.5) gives 1.89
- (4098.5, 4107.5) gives 4.61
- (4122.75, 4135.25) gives 0.19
